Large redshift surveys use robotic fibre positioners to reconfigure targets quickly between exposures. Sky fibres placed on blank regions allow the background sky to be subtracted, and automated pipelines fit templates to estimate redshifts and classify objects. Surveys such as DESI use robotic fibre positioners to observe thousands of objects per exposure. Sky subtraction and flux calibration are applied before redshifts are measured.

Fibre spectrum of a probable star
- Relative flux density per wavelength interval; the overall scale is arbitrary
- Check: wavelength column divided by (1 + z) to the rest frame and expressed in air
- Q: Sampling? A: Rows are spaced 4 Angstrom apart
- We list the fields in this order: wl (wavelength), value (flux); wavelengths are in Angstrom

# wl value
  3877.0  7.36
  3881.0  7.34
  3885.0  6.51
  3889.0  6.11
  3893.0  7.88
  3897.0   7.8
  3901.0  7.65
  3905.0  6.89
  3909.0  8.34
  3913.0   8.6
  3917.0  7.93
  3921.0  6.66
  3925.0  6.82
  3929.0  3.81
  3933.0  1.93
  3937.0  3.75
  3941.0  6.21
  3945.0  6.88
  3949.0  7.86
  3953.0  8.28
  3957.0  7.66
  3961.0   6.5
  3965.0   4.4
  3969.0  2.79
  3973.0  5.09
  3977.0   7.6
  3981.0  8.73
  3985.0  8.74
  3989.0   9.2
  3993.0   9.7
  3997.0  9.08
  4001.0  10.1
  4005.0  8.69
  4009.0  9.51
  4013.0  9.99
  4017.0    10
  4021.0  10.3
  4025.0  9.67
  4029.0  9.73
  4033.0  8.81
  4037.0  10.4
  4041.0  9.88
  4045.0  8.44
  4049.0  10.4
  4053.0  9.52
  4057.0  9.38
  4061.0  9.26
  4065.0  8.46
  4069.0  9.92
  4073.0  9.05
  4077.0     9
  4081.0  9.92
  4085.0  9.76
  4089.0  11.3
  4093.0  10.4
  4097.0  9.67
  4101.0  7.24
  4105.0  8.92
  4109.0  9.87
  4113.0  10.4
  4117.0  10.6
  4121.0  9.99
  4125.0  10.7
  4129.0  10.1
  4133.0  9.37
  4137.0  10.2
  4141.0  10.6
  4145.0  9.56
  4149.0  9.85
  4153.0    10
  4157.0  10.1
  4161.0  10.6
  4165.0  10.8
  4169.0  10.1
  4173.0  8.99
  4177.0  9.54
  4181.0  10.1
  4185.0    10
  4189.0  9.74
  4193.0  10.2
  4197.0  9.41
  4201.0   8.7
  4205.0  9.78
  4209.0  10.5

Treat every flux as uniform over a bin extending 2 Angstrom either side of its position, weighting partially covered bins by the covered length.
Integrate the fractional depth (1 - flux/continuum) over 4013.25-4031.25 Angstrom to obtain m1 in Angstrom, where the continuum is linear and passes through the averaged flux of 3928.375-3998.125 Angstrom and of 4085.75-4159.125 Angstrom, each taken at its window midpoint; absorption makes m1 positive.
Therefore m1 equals -4.81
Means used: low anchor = 6.59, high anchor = 9.94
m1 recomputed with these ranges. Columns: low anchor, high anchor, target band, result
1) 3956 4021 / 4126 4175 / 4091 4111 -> 0.45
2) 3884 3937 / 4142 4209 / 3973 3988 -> -1.05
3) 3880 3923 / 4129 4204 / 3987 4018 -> -4.27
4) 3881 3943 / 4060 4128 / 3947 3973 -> 4.04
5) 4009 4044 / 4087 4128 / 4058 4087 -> 1.53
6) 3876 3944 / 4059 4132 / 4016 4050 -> -4.25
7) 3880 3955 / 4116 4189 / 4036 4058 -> -2.86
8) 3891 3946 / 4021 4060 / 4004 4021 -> -1.50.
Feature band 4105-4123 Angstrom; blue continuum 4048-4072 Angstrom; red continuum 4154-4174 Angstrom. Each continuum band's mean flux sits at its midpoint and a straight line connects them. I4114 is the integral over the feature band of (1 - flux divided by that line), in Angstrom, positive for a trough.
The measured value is -0.5 Angstrom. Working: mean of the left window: 9.43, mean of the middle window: 10.1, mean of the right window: 10.2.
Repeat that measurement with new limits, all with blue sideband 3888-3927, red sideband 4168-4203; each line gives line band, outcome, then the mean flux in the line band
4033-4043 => -1.6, 9.87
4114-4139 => -2.7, 10.2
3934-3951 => 4.1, 5.93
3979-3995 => -1.9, 9.09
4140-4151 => -0.7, 9.95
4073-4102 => -2.5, 9.66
